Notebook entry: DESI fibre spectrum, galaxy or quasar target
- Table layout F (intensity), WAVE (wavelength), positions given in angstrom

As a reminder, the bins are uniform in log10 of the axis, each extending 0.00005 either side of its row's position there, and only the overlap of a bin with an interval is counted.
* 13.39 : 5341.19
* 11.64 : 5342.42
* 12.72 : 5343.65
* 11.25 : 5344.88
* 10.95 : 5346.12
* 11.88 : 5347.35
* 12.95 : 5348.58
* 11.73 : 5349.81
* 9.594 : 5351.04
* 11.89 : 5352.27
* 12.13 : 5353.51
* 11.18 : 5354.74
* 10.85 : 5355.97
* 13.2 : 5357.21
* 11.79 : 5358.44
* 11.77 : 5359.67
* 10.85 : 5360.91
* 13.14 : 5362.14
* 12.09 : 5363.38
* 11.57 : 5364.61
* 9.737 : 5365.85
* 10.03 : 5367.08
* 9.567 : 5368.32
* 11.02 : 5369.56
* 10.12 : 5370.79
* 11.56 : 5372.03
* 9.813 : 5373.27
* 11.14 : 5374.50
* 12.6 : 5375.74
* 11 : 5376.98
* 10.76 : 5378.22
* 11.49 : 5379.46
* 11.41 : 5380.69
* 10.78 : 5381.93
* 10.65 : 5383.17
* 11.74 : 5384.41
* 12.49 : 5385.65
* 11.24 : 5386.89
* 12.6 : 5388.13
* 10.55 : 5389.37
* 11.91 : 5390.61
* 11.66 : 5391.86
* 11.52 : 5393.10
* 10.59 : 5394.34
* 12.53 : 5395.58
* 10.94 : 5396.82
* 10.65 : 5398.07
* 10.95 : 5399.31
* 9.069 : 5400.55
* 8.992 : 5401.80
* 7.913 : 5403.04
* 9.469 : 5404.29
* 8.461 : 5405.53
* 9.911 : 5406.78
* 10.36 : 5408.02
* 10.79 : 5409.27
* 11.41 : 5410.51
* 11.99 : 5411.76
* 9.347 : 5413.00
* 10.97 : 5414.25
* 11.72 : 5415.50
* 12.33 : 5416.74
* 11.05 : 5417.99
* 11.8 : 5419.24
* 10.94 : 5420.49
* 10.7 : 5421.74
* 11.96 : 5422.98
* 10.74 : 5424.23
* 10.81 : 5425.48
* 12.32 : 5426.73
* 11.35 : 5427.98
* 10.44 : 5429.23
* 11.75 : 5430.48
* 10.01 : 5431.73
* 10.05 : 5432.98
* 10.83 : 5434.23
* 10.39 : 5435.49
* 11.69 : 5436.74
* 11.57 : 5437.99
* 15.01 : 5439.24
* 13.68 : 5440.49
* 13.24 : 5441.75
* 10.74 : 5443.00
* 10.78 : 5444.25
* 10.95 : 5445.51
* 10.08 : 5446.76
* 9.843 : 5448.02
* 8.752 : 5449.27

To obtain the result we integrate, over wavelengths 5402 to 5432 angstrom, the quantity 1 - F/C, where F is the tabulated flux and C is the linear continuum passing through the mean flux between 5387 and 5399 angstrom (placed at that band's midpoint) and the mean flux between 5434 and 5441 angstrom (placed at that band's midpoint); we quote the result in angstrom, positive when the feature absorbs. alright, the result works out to 2.8 angstrom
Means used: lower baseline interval 11.4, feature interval 10.8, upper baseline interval 12.2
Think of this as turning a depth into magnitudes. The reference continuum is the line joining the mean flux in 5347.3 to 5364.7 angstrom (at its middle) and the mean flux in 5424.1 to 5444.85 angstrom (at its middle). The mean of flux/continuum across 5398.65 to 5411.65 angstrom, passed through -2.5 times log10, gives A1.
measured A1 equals 0.18 mag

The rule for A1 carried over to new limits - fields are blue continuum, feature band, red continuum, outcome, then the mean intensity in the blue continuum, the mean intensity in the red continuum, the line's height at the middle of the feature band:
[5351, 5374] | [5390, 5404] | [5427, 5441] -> 0.08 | 11.2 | 11.5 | 11.4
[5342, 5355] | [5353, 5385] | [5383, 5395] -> 0.03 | 11.6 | 11.5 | 11.6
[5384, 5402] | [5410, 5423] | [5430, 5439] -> -0.01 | 11.2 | 11.1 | 11.1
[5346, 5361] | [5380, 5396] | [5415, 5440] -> 0.00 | 11.6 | 11.4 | 11.5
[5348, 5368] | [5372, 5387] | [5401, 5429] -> -0.01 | 11.5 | 10.7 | 11.2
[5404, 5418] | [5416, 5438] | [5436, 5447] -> 0.02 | 10.7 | 12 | 11.4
